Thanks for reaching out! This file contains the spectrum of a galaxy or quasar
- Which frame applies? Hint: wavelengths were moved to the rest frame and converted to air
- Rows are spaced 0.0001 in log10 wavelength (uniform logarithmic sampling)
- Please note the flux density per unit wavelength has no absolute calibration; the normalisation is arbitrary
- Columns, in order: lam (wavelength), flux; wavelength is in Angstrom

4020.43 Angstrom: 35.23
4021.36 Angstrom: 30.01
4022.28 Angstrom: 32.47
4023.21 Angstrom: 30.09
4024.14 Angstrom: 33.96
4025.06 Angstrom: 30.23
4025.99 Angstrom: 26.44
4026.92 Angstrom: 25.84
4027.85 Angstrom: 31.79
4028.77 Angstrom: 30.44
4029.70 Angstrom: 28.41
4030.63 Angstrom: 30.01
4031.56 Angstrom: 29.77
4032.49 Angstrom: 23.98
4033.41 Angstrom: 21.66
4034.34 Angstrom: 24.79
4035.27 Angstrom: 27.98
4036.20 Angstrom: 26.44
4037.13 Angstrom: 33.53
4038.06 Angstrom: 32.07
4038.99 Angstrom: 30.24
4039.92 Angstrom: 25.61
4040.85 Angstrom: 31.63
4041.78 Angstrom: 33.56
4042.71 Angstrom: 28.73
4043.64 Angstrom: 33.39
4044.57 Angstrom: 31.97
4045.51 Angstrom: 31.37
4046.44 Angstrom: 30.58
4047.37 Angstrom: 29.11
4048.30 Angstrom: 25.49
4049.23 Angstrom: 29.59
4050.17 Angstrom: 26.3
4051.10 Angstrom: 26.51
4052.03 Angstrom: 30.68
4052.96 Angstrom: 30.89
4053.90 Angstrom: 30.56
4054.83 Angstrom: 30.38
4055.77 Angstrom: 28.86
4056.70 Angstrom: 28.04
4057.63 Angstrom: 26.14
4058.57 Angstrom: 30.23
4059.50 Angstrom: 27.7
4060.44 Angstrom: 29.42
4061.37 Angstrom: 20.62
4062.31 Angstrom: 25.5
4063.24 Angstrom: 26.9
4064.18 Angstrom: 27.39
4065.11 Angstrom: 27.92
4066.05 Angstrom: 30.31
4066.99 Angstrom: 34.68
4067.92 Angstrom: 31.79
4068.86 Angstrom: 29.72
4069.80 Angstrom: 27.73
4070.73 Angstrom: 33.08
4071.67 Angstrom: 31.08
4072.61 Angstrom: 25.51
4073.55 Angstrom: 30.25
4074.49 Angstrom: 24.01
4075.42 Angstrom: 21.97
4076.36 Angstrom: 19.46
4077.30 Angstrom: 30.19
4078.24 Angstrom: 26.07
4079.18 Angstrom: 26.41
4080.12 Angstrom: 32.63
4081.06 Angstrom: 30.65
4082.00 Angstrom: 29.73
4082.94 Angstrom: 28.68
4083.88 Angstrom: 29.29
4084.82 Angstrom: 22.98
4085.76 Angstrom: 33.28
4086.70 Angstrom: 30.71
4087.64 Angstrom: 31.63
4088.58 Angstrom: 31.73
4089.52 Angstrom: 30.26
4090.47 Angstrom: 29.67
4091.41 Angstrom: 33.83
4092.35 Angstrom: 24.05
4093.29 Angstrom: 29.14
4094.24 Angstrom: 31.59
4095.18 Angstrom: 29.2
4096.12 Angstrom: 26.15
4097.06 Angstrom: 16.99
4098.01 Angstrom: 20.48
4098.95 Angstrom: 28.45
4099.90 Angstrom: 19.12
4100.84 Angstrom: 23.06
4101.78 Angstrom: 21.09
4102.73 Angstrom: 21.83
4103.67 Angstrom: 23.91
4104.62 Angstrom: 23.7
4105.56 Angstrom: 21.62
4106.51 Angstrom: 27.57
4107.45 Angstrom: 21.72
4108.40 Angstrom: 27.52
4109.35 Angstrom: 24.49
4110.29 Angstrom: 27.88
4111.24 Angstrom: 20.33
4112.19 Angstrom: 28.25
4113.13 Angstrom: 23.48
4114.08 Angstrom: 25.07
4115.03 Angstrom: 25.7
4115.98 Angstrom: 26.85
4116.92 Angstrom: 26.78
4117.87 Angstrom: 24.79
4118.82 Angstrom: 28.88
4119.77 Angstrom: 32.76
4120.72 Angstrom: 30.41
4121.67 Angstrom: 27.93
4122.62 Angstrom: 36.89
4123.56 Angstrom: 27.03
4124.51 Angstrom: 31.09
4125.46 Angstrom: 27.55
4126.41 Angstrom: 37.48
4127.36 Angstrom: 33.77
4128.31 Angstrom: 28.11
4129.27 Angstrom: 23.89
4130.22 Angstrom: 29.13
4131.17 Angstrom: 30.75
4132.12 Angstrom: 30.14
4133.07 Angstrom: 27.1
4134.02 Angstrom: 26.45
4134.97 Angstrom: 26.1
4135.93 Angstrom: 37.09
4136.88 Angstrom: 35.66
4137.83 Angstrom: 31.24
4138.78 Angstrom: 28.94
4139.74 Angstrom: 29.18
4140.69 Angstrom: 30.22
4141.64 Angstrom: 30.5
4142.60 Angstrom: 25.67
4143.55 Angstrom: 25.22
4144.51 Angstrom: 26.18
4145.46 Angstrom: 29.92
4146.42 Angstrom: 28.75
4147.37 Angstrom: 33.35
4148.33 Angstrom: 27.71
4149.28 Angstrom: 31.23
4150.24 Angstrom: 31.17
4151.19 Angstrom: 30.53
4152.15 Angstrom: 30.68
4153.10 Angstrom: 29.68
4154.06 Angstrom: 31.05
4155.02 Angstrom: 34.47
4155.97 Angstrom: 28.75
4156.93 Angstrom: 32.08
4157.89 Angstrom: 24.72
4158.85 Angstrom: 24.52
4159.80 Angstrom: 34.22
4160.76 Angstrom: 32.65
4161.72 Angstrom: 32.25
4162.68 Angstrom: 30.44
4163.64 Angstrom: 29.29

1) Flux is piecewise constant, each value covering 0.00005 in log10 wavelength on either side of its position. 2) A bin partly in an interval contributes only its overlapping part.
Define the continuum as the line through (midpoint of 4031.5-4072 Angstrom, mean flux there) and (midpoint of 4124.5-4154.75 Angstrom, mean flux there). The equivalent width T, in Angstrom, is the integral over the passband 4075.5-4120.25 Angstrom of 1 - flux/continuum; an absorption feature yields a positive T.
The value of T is 4.4 Angstrom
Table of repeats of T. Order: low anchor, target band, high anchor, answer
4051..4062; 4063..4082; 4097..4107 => -1.5 Angstrom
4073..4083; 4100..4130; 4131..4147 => 1.9 Angstrom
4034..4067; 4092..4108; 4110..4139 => 2.7 Angstrom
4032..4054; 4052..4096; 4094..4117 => -3.4 Angstrom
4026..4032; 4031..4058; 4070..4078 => -0.6 Angstrom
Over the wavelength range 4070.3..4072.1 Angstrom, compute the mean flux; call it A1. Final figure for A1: 32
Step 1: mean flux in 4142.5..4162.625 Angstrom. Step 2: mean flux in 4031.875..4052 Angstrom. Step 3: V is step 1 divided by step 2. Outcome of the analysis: 1.0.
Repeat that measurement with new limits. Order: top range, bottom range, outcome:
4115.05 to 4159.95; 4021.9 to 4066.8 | 1.03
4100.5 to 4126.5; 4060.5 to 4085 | 0.95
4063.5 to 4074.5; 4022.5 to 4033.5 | 1.03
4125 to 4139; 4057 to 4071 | 1.06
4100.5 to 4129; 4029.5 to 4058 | 0.93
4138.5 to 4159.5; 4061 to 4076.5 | 1.06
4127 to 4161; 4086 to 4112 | 1.15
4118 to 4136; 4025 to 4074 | 1.03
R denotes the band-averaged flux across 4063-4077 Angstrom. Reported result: 28.2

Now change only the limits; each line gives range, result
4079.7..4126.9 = 27.3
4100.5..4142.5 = 27.8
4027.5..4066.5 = 28.7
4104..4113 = 24.7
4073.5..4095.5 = 28.6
